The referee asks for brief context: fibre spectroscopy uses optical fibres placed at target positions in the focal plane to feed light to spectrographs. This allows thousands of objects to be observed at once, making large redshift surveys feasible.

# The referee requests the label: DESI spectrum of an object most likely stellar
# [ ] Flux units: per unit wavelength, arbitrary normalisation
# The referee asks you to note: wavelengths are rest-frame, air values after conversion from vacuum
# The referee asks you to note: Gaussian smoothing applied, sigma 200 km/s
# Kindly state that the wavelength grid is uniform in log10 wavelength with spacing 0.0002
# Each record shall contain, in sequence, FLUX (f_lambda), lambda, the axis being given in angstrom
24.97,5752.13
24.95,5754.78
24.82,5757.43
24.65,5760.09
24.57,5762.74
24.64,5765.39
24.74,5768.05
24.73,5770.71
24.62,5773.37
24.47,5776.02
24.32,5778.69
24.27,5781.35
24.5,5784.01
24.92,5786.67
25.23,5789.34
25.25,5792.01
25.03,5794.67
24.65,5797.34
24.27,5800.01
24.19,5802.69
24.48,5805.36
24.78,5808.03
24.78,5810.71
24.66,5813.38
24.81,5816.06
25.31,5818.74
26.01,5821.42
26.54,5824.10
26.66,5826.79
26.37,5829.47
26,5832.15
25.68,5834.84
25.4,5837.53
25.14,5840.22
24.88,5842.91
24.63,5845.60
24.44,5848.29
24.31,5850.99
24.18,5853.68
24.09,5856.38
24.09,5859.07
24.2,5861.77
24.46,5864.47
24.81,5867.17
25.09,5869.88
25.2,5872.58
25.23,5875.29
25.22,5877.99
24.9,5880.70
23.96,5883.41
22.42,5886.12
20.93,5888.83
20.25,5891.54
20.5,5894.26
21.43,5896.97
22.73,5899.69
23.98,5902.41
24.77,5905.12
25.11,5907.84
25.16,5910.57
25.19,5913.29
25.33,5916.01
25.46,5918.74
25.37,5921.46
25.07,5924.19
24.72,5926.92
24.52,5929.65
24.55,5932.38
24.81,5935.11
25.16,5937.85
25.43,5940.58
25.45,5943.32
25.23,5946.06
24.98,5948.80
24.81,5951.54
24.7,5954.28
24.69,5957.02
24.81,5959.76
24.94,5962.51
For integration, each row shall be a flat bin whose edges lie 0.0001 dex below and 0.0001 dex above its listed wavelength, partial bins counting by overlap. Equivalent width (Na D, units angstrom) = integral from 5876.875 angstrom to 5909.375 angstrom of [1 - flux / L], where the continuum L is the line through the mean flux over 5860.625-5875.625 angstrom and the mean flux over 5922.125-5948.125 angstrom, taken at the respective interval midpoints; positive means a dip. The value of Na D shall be 2.4 angstrom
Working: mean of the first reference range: 24.8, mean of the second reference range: 25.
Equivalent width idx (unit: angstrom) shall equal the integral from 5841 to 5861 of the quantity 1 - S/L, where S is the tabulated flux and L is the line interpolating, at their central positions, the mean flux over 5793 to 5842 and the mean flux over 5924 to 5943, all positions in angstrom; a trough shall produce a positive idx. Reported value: 0.61 angstrom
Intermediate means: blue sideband 25.3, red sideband 24.9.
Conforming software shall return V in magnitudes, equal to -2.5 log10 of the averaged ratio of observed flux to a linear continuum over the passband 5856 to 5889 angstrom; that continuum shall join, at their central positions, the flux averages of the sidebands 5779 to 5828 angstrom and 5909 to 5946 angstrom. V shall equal 0.03 mag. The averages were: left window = 25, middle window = 24.3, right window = 25.1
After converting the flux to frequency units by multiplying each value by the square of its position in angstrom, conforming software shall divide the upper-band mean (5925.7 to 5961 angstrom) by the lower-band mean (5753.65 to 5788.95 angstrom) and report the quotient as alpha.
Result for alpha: 1.07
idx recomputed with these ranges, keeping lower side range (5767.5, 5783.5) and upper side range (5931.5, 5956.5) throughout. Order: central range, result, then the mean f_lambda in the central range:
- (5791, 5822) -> -0.3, 24.8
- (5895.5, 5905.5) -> 0.7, 23.1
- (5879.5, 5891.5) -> 1.0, 22.7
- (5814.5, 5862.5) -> -0.9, 25.2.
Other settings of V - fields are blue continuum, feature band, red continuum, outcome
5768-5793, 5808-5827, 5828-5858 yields -0.023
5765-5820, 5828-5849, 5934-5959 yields -0.024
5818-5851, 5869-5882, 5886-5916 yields -0.049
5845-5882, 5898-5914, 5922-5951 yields 0.020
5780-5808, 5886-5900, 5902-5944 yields 0.178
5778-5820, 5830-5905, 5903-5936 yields 0.037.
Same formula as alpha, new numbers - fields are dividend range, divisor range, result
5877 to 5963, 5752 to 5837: 1.01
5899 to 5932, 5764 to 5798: 1.05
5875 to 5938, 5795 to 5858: 0.98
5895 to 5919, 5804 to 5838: 0.98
